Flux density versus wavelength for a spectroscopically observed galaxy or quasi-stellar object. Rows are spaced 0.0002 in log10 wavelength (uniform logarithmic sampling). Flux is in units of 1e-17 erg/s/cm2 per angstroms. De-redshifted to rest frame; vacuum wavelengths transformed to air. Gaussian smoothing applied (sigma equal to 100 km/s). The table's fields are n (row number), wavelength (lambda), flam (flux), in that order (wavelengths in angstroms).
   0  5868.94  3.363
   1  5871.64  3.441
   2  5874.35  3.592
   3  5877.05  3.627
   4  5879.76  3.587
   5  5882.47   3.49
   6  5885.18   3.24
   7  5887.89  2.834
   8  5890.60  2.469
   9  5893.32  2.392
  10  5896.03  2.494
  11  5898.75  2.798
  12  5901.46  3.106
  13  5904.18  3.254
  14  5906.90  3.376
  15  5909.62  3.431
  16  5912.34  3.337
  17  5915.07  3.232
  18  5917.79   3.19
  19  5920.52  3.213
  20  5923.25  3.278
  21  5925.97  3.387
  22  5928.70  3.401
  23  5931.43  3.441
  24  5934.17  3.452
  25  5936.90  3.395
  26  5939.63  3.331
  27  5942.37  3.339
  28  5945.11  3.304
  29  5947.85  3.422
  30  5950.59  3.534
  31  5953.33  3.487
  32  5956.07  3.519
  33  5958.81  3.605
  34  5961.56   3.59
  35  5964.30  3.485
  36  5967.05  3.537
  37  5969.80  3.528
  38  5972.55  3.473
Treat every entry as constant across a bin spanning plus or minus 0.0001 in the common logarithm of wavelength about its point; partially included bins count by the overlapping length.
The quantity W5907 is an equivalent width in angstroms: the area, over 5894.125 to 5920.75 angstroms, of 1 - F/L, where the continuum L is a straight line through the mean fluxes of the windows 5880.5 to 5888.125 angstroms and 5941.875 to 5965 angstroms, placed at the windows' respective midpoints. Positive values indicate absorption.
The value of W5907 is 1.74 angstroms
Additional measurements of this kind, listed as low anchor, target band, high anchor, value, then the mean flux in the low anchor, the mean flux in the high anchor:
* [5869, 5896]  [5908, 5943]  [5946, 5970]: 0.24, 3.16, 3.52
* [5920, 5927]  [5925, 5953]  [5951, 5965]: 0.03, 3.3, 3.54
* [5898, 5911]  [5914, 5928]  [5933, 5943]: 0.13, 3.21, 3.38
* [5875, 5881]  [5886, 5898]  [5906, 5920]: 3.08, 3.61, 3.3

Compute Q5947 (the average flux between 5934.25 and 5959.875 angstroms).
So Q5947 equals 3.44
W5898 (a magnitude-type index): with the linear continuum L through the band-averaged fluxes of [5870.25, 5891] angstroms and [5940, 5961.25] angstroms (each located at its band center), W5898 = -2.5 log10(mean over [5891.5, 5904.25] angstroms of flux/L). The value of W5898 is 0.216 mag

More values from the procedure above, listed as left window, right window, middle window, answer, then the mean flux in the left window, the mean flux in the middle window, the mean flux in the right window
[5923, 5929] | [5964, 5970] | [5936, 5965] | 0.000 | 3.37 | 3.46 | 3.52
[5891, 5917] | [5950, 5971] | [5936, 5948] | 0.007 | 3.03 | 3.35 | 3.54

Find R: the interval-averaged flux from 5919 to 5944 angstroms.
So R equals 3.36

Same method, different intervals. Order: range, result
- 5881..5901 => 2.83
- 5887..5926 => 3.04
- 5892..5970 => 3.3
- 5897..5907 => 3.08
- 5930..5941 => 3.4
